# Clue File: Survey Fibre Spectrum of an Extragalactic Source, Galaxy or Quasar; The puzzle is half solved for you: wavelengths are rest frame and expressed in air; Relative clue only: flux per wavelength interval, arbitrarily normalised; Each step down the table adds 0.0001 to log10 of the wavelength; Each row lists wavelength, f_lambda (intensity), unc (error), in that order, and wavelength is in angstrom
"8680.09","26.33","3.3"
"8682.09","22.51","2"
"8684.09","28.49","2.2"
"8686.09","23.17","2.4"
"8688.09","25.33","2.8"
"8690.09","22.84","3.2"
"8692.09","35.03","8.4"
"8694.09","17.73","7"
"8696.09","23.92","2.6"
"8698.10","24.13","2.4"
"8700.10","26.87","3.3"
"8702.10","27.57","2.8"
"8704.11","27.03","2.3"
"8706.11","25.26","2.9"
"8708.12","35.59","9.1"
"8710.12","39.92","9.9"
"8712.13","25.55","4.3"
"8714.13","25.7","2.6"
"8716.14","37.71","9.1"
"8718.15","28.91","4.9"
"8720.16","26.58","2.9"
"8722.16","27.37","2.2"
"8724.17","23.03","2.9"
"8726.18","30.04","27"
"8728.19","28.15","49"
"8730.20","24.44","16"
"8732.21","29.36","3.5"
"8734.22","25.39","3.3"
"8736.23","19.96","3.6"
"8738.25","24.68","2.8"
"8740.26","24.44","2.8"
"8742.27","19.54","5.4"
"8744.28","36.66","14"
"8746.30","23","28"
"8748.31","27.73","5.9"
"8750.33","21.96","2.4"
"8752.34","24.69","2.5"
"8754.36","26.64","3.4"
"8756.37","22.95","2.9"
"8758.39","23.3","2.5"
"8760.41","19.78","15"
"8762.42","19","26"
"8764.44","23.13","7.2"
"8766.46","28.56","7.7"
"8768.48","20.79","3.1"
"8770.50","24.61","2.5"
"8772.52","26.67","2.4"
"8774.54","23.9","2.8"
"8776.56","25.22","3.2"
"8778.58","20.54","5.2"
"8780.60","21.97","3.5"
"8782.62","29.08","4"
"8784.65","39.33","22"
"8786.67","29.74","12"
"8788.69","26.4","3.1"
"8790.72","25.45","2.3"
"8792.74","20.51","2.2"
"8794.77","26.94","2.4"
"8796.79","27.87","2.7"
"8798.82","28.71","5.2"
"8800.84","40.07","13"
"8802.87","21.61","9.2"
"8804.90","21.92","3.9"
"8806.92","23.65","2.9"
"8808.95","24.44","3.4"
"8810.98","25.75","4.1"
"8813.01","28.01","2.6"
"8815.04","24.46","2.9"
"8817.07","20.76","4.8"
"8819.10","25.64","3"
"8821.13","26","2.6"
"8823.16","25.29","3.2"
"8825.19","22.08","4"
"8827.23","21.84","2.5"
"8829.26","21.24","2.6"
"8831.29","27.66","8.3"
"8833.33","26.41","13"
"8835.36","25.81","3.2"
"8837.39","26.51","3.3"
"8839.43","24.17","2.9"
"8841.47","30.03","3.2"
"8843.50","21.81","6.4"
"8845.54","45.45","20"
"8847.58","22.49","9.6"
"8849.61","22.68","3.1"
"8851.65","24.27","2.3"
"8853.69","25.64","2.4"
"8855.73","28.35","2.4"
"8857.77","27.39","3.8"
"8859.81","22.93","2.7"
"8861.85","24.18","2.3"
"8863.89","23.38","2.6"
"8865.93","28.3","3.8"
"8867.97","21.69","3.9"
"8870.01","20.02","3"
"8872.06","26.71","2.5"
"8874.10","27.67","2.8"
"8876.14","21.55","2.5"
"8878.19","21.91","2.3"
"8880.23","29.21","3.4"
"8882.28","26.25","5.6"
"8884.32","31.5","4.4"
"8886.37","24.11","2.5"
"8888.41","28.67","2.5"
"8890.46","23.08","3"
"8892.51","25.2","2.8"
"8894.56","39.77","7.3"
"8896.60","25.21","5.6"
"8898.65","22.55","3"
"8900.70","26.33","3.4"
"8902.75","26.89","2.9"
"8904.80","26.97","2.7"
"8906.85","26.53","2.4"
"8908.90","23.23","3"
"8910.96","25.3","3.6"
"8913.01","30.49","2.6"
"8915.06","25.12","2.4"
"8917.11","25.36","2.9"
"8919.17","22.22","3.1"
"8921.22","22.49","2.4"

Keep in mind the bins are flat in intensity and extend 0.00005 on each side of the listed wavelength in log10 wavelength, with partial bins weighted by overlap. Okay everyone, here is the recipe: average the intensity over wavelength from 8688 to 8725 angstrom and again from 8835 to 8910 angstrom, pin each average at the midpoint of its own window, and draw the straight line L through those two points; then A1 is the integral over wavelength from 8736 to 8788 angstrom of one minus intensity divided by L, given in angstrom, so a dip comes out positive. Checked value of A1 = 4.3 angstrom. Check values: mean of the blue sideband 27.8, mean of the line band 25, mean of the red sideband 26.2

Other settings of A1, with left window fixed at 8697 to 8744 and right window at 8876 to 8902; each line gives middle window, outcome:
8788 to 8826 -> 2.1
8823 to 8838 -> 1.4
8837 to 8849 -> -0.6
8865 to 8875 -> 0.7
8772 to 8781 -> 1.2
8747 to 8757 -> 0.9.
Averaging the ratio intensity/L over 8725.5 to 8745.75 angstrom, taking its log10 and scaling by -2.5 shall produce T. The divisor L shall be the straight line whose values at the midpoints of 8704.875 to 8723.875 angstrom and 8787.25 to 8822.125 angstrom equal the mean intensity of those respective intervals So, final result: 0.11 mag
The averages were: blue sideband 30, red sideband 25.8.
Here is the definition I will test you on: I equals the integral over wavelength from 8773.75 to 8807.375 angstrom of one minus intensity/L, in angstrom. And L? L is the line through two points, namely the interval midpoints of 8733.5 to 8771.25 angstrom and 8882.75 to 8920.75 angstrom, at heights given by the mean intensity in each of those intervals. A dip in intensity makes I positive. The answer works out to -2.8 angstrom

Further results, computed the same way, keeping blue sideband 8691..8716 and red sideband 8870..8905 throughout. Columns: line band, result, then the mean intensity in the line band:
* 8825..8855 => 1.0 angstrom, 26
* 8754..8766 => 2.2 angstrom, 22.5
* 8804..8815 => 1.0 angstrom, 24.8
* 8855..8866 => 0.5 angstrom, 25.5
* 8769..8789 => 0.6 angstrom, 26.6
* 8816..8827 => 1.3 angstrom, 23.8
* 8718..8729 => 0.3 angstrom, 27.2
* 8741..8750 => 0.5 angstrom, 26.3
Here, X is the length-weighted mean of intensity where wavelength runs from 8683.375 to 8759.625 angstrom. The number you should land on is 26.6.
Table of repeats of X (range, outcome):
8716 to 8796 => 25.6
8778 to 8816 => 26.7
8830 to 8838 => 26.4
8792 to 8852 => 25.8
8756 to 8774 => 23.2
